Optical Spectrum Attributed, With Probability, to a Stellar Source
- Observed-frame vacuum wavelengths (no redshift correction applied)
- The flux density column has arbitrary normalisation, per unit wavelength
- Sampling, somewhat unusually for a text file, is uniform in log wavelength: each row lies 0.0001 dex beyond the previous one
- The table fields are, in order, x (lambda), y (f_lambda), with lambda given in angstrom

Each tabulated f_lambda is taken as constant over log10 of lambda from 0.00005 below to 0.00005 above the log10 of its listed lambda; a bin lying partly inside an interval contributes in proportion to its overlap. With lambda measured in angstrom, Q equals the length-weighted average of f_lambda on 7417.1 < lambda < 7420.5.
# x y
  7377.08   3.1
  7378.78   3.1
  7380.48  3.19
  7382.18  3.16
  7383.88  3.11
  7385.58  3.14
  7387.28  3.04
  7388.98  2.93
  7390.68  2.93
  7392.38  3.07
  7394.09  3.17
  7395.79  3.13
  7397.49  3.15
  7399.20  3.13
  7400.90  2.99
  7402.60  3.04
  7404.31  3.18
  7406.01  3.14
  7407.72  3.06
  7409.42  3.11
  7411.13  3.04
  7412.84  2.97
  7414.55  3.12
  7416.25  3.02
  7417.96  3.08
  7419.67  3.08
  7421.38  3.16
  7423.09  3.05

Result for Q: 3.08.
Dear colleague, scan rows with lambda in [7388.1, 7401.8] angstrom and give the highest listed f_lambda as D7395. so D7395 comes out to 3.17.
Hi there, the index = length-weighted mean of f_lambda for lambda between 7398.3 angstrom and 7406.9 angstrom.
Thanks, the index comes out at 3.1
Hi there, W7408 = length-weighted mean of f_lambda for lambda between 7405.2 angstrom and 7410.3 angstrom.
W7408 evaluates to 3.1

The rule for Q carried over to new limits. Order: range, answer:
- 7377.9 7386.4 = 3.14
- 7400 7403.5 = 3.02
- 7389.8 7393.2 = 3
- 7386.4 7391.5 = 2.97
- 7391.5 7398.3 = 3.13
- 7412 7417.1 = 3.04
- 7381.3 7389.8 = 3.08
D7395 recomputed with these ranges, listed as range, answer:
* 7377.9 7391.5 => 3.19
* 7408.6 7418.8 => 3.12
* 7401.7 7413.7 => 3.18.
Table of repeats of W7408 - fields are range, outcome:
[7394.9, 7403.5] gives 3.09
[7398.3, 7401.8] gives 3.06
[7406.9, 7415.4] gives 3.06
